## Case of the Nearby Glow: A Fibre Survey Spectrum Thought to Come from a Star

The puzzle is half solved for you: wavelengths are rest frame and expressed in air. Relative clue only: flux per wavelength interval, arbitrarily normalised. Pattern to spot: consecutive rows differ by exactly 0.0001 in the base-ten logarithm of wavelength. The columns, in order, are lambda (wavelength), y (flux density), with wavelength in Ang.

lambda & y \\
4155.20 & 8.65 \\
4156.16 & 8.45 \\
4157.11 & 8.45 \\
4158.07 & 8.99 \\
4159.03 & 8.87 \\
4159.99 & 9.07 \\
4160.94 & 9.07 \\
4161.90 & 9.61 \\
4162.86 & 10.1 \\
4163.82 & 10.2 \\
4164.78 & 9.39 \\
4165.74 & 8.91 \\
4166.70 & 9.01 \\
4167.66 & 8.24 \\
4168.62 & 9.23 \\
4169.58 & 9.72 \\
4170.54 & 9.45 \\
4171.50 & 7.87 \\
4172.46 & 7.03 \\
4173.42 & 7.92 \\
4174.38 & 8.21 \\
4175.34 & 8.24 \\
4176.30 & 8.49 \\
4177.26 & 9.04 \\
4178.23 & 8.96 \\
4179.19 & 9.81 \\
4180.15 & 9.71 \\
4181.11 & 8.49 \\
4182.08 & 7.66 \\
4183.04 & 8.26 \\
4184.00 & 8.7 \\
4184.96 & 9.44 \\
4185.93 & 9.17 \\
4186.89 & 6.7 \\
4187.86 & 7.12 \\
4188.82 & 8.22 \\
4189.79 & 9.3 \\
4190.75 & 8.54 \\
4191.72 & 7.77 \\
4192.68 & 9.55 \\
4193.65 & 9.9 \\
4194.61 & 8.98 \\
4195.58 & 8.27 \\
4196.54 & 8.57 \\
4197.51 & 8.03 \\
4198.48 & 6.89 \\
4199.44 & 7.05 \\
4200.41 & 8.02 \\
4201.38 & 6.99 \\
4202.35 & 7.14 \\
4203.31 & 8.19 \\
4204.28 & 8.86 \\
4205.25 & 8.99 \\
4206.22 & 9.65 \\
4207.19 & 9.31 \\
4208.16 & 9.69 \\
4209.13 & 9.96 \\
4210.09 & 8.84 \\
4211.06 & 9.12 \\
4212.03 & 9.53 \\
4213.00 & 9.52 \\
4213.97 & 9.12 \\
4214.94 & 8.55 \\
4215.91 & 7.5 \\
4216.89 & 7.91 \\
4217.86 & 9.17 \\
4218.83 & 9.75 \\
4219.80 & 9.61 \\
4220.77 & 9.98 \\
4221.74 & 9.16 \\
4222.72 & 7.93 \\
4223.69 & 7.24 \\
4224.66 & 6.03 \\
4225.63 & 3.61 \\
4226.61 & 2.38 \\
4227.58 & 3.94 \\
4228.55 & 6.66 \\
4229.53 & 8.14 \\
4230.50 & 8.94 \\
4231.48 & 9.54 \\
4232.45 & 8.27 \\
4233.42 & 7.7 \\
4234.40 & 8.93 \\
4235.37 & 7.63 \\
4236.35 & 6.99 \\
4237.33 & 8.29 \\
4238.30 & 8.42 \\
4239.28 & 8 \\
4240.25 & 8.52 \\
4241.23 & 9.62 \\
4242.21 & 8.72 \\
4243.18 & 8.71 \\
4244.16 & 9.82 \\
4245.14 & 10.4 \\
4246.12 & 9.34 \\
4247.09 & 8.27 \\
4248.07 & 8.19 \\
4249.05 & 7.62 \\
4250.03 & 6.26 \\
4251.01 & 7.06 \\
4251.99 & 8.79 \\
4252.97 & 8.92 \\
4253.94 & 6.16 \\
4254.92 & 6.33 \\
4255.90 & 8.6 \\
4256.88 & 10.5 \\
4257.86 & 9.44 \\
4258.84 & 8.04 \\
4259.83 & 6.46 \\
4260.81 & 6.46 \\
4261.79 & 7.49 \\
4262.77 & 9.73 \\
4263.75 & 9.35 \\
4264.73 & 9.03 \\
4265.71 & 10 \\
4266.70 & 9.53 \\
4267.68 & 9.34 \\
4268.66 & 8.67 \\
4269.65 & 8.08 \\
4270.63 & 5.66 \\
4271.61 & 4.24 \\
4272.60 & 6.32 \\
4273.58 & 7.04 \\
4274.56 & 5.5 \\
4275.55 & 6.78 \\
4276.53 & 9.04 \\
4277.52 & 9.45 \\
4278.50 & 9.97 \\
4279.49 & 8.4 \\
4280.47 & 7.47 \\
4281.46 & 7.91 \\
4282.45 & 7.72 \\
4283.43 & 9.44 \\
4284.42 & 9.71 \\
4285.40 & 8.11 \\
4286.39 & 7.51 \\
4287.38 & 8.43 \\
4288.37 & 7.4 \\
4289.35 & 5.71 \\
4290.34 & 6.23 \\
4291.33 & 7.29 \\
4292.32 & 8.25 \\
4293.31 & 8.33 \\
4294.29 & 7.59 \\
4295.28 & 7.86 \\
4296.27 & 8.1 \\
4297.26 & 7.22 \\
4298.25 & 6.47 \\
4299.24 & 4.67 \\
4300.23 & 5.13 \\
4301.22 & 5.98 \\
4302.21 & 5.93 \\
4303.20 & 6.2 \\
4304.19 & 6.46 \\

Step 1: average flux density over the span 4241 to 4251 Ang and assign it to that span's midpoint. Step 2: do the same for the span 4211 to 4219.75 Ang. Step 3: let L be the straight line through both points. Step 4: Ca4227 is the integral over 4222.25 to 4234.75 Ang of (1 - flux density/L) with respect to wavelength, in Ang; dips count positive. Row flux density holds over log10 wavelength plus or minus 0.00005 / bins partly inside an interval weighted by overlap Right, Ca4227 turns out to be 2.7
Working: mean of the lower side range 8.93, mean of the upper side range 8.59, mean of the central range 6.85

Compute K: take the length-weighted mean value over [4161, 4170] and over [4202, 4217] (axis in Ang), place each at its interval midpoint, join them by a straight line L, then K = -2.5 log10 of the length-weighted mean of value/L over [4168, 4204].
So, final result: 0.09 mag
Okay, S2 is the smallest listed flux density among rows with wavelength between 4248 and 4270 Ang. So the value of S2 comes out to 6.16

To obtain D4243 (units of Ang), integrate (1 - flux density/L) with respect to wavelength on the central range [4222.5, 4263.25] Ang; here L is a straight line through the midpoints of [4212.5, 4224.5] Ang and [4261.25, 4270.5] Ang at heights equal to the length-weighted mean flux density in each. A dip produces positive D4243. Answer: 4.6 Ang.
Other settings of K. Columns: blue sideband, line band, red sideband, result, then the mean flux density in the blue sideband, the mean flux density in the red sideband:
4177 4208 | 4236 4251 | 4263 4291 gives -0.038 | 8.48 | 7.94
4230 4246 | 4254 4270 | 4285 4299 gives -0.052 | 8.67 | 7.41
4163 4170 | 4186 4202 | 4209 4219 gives 0.119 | 9.27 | 8.94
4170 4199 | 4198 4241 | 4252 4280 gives 0.026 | 8.48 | 8.03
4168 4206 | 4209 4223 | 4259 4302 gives -0.107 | 8.43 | 7.64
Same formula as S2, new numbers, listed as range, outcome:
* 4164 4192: 6.7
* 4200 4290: 2.38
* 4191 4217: 6.89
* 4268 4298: 4.24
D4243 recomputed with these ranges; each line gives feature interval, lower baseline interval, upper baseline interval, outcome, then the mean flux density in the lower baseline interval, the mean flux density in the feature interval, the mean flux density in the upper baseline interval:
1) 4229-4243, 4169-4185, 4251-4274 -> -0.38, 8.63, 8.41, 7.99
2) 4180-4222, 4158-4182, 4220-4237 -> -3.23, 8.92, 8.65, 7.29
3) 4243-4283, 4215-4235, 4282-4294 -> -1.72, 7.64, 8.1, 7.85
